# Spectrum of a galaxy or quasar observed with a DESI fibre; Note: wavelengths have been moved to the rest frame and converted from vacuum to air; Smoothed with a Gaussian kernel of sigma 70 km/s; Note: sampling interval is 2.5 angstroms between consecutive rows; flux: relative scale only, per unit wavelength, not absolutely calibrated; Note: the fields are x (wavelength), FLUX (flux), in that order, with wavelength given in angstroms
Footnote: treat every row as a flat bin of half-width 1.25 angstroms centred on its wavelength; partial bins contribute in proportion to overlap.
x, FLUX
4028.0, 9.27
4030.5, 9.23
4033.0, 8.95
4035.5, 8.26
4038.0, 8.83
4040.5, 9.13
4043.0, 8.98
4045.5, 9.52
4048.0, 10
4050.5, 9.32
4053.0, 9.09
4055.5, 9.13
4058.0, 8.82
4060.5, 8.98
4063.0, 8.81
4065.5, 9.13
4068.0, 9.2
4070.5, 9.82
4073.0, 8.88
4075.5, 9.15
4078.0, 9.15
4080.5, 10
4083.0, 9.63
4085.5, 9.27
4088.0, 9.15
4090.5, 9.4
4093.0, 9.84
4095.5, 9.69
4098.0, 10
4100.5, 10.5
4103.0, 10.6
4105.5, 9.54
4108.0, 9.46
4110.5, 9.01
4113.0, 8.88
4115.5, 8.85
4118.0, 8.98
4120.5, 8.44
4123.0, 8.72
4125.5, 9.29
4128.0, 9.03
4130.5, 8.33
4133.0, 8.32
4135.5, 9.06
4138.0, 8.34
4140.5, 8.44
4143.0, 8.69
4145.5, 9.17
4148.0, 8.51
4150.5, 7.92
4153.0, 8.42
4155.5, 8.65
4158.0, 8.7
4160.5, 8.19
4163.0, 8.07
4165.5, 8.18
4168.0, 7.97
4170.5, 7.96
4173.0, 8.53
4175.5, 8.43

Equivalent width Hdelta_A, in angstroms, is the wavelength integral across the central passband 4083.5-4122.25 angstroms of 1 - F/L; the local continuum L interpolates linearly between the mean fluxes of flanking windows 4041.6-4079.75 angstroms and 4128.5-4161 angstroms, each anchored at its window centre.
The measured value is -2.5 angstroms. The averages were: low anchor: 9.21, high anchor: 8.54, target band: 9.44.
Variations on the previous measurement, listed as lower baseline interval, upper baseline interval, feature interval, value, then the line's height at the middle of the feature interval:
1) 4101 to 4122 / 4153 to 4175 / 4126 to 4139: 0.3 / 8.87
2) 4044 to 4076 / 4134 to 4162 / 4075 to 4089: -0.6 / 9.05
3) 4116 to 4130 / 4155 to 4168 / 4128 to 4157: 0.1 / 8.58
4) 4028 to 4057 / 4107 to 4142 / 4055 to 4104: -2.6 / 8.98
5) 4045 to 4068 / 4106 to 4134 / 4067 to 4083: -0.5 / 9.1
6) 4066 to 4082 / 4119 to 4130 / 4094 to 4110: -1.5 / 9.07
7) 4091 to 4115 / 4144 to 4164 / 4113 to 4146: 1.1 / 9.05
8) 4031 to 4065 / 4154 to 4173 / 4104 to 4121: -0.9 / 8.62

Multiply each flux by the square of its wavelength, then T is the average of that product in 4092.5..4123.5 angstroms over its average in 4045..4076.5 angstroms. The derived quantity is 1.05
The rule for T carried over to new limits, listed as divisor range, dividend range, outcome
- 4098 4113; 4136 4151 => 0.89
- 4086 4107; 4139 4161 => 0.89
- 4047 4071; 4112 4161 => 0.98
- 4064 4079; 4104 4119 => 1.01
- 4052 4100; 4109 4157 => 0.96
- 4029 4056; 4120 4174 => 0.98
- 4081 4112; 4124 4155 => 0.91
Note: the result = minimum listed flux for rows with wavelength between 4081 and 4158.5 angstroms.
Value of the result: 7.92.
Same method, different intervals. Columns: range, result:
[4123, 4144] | 8.32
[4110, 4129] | 8.44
